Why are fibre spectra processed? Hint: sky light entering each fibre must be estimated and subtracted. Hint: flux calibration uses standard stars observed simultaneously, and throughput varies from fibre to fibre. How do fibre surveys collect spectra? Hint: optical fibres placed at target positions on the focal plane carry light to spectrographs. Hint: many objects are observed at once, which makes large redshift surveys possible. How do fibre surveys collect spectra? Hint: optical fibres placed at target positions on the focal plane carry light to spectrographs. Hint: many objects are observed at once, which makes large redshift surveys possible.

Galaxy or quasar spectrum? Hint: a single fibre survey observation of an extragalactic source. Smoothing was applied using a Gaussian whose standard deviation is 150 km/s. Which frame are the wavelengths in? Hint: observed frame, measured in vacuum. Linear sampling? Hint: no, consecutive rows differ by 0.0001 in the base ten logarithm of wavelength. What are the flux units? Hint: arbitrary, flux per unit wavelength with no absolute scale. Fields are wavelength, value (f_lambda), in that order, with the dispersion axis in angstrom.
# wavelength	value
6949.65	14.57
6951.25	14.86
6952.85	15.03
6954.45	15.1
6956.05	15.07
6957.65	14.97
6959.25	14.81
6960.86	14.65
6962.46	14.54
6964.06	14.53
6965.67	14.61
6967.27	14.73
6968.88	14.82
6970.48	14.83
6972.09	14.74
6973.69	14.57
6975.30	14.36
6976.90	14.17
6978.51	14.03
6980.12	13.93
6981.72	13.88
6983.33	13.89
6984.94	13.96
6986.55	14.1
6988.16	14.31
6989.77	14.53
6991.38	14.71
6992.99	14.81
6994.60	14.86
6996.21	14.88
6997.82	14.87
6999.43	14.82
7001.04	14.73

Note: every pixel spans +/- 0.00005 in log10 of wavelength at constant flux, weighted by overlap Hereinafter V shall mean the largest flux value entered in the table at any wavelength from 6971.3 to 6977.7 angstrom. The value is 14.74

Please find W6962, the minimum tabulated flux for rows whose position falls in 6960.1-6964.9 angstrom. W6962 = 14.53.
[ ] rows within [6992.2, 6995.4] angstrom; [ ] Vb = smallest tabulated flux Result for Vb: 14.81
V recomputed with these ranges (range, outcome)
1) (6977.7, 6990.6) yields 14.53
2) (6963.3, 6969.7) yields 14.82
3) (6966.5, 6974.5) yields 14.83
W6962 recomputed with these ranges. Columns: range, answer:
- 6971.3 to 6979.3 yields 14.03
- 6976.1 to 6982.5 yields 13.88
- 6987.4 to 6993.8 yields 14.31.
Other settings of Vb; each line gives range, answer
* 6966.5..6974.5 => 14.57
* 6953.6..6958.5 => 14.97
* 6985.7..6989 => 14.1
